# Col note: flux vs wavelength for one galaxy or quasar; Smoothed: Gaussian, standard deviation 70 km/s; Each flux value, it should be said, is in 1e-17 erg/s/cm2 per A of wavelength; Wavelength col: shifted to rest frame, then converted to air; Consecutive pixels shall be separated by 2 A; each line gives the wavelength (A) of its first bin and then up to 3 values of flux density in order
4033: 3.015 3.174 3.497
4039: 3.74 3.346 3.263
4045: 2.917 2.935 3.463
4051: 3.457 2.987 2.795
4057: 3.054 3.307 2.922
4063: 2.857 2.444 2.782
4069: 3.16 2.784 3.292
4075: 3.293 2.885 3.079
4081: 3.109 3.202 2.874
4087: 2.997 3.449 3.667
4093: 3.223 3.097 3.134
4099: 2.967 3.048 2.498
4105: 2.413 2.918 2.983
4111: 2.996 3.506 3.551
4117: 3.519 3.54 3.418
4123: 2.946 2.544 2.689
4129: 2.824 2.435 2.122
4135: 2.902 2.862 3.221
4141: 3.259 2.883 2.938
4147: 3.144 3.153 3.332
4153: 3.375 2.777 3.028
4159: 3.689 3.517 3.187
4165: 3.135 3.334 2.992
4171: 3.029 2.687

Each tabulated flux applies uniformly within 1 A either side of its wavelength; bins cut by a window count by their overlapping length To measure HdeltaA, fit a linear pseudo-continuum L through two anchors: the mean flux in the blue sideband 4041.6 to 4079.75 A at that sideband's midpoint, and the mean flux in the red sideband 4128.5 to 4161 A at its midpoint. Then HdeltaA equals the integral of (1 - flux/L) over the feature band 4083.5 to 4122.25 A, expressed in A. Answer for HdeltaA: -1.5 A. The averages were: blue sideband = 3.04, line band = 3.15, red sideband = 3.02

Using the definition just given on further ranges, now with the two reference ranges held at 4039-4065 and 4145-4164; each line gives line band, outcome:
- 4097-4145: 3.4 A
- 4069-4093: -0.1 A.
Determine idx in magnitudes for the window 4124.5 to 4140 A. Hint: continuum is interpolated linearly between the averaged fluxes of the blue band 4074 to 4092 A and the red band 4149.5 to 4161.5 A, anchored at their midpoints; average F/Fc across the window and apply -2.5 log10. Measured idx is 0.20 mag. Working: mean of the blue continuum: 3.17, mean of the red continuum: 3.27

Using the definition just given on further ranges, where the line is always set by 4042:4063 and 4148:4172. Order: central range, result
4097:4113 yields 0.09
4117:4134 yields 0.11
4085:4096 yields -0.04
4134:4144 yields 0.06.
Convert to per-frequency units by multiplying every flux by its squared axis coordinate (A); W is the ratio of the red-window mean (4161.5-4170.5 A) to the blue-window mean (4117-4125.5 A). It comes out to 1.0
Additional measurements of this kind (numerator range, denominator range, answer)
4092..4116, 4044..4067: 1.03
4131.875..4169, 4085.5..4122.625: 1.00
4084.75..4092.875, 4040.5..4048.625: 1.07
